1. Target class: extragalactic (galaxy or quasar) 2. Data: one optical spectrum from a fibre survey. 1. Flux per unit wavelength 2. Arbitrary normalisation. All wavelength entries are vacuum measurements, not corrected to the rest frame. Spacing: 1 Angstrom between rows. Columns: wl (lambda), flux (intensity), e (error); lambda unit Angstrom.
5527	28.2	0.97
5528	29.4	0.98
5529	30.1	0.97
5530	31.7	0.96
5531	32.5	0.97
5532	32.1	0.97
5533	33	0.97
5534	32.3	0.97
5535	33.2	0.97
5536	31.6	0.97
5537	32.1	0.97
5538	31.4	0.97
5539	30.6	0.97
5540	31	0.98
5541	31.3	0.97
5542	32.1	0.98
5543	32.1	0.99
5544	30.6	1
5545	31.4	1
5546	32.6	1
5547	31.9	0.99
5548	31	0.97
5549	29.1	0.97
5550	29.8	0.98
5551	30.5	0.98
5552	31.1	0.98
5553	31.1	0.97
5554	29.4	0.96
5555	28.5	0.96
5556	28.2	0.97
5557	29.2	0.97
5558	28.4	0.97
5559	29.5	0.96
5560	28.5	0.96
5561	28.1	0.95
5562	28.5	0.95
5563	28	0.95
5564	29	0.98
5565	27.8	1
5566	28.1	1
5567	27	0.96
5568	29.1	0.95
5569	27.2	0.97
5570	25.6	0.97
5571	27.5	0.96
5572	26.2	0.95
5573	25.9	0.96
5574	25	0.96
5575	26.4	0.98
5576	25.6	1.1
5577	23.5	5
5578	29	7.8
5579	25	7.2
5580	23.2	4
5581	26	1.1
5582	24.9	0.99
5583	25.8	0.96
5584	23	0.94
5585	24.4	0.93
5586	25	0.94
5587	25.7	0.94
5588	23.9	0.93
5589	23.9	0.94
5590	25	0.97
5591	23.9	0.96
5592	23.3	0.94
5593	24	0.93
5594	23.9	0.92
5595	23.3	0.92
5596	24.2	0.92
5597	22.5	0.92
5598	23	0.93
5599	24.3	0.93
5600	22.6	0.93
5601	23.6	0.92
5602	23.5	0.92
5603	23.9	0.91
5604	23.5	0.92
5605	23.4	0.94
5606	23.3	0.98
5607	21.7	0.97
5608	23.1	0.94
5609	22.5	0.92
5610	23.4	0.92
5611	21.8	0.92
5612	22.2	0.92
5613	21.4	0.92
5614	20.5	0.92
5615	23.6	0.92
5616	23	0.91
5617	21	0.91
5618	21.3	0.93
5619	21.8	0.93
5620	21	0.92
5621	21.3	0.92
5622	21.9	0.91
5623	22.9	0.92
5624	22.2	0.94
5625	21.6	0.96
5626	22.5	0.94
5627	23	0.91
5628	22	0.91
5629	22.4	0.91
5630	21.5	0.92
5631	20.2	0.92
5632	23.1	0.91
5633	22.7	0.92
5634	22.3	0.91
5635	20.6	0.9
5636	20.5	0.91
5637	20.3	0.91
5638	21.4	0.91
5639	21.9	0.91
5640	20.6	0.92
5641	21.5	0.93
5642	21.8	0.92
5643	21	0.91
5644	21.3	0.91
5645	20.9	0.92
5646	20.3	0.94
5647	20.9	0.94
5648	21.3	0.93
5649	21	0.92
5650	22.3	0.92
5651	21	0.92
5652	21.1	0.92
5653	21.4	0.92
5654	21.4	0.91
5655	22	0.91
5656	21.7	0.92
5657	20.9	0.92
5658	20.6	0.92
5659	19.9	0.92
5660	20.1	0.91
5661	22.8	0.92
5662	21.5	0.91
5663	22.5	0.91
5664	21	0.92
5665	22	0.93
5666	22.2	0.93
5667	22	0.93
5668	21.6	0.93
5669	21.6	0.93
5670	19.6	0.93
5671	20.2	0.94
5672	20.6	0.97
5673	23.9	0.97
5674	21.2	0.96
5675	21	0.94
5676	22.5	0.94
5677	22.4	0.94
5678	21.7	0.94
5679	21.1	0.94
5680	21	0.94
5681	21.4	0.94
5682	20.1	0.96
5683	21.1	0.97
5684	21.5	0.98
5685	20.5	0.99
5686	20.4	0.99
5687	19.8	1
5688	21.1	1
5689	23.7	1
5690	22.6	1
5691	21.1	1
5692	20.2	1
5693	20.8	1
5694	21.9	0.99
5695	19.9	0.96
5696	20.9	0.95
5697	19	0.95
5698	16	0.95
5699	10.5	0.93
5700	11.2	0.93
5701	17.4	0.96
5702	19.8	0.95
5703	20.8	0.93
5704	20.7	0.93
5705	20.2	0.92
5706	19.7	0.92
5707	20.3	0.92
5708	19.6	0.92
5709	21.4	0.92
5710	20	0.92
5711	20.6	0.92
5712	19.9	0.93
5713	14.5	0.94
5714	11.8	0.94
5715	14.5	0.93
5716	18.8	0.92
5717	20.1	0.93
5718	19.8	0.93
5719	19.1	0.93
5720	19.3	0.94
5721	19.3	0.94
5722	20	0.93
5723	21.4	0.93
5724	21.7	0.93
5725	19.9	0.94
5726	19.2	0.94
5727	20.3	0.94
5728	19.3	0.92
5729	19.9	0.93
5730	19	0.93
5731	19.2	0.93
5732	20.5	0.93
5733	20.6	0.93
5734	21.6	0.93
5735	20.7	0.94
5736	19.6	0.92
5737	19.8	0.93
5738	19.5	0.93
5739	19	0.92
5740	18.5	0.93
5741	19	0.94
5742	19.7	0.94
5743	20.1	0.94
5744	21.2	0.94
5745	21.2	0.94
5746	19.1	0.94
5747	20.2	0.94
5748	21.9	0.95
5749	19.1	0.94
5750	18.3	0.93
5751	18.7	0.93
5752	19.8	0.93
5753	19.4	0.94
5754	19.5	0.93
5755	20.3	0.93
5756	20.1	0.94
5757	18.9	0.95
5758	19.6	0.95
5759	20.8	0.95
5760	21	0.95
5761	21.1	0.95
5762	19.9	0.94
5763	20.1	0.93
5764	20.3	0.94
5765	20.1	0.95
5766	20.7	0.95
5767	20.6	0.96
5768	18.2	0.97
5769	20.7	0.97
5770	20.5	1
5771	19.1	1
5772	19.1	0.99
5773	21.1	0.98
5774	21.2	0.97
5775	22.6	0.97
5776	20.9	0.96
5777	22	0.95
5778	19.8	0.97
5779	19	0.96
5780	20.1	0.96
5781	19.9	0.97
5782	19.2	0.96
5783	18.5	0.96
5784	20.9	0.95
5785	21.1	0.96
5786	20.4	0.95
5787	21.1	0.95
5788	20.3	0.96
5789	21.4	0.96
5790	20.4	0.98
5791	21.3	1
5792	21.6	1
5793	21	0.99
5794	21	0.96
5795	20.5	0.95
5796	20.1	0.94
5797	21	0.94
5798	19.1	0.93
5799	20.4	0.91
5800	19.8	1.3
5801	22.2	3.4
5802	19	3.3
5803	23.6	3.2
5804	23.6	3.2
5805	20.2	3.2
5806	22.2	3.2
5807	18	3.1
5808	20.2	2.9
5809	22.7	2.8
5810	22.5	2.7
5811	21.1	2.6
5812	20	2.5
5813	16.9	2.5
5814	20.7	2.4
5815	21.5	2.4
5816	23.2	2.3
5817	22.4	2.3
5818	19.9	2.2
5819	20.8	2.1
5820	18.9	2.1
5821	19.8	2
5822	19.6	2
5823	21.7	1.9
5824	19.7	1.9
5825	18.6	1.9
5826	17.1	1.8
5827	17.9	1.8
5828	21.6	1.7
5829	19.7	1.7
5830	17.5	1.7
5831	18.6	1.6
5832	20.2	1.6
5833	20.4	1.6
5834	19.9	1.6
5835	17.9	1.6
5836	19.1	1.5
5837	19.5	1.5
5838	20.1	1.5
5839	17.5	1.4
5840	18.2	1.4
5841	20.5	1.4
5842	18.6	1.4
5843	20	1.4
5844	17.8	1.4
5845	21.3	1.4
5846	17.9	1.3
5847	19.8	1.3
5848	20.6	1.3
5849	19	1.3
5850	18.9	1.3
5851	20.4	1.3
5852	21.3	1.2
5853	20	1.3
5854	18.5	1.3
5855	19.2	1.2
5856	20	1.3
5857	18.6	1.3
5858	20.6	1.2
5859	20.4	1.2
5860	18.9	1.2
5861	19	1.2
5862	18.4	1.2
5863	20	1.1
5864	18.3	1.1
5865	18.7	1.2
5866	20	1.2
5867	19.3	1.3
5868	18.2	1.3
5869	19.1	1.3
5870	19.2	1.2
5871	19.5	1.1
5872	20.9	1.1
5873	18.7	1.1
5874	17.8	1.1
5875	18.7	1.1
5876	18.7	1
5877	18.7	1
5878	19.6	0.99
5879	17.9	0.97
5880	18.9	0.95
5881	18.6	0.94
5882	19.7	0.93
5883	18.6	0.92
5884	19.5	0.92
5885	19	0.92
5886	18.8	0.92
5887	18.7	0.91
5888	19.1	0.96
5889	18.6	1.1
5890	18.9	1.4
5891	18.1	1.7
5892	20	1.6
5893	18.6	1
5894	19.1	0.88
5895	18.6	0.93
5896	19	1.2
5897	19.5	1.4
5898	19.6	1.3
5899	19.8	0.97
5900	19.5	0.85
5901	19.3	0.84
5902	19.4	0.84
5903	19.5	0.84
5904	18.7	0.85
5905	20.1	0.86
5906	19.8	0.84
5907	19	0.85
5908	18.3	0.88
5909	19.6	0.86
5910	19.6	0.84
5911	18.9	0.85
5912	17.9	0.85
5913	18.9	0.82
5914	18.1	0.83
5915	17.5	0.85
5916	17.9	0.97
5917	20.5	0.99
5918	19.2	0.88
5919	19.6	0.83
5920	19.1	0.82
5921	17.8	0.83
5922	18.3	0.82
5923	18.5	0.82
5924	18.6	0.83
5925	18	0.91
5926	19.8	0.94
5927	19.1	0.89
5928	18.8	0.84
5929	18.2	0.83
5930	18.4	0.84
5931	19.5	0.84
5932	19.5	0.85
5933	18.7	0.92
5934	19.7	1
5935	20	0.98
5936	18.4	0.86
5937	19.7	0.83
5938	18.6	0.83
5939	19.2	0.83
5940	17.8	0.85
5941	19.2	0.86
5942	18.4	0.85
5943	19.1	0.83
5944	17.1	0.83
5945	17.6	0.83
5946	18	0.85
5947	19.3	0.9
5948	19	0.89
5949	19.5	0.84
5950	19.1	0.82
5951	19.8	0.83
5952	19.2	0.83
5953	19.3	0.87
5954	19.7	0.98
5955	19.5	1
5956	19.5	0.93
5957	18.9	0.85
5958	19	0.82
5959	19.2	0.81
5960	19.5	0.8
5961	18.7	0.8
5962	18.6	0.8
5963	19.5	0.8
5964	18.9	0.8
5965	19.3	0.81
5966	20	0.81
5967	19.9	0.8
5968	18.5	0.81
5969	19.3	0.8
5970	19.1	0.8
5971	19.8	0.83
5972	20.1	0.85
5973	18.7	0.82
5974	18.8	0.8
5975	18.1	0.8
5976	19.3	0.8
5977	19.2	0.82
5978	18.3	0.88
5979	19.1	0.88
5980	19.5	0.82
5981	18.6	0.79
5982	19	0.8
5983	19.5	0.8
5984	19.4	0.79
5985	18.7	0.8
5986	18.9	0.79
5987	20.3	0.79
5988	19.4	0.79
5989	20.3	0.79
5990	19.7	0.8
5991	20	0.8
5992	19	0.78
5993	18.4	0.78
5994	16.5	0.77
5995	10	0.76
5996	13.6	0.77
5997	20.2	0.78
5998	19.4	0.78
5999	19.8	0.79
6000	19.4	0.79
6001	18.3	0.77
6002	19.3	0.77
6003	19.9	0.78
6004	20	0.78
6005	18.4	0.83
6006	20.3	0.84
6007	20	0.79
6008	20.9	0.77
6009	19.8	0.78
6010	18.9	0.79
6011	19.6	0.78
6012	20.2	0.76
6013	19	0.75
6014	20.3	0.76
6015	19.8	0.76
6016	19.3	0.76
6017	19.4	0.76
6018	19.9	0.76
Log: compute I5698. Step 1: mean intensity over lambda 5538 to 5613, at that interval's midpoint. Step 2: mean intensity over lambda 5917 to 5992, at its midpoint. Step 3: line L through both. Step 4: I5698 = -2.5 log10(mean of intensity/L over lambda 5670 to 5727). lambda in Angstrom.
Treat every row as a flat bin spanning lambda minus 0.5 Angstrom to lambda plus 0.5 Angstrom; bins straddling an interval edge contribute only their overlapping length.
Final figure 0.213 mag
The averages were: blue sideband 26.5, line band 19.8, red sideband 19.1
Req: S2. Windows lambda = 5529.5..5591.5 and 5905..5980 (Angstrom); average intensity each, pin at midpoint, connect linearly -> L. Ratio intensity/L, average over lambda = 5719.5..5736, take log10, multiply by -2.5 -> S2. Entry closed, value 0.206 mag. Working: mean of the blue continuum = 28.5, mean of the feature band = 20.1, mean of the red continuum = 19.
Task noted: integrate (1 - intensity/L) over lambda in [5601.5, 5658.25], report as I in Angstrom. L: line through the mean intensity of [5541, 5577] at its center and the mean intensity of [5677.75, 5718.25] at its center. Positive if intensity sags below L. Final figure 5.2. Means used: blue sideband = 28.8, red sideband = 19.4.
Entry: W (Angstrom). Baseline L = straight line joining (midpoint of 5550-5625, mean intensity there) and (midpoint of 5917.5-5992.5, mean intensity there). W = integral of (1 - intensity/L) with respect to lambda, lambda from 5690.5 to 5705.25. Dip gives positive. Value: 2.9 Angstrom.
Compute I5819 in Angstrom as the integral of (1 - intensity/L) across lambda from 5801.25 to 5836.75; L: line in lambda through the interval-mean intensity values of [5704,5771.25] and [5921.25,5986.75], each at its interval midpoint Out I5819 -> -1.4 Angstrom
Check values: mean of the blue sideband 19.7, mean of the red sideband 19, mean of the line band 20.2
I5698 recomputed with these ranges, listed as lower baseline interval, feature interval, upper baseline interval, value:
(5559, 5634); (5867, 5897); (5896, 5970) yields 0.048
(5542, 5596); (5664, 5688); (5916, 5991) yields 0.175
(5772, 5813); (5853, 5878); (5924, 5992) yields 0.046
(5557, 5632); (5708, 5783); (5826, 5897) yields 0.086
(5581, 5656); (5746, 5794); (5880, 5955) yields 0.023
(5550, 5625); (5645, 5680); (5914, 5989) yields 0.115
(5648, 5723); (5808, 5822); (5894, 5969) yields -0.061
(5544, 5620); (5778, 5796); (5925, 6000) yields 0.082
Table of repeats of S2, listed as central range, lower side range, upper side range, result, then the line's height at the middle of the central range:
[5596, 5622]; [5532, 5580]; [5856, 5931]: 0.22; 27.6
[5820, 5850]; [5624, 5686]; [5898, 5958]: 0.03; 19.8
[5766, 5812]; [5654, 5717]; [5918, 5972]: -0.05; 19.7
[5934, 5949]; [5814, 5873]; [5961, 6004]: 0.02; 19.1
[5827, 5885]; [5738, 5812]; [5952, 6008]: 0.03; 19.8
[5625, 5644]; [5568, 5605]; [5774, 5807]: 0.10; 23.8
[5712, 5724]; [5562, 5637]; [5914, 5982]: 0.21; 22.2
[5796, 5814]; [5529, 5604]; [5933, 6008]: 0.09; 22.5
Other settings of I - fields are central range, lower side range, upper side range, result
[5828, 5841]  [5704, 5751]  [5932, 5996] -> 0.0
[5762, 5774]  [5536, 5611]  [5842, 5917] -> 1.0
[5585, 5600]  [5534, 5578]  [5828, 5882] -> 2.2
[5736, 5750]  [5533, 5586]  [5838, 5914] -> 2.0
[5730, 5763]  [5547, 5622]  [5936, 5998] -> 3.9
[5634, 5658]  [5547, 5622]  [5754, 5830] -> 2.7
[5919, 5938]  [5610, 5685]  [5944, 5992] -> 0.5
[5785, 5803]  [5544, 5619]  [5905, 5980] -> 0.9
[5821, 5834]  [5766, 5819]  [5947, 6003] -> 0.6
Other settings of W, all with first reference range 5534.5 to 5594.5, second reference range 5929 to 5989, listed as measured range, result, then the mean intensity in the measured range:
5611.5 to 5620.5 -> 1.7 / 21.8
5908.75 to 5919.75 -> 0.7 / 18.9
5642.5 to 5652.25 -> 1.9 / 21.1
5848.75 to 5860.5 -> 1.0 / 19.7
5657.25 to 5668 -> 1.8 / 21.5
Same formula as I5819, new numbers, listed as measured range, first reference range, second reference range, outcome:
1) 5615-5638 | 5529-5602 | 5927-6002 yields 4.00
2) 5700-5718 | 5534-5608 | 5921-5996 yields 4.11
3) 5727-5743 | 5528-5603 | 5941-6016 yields 2.92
